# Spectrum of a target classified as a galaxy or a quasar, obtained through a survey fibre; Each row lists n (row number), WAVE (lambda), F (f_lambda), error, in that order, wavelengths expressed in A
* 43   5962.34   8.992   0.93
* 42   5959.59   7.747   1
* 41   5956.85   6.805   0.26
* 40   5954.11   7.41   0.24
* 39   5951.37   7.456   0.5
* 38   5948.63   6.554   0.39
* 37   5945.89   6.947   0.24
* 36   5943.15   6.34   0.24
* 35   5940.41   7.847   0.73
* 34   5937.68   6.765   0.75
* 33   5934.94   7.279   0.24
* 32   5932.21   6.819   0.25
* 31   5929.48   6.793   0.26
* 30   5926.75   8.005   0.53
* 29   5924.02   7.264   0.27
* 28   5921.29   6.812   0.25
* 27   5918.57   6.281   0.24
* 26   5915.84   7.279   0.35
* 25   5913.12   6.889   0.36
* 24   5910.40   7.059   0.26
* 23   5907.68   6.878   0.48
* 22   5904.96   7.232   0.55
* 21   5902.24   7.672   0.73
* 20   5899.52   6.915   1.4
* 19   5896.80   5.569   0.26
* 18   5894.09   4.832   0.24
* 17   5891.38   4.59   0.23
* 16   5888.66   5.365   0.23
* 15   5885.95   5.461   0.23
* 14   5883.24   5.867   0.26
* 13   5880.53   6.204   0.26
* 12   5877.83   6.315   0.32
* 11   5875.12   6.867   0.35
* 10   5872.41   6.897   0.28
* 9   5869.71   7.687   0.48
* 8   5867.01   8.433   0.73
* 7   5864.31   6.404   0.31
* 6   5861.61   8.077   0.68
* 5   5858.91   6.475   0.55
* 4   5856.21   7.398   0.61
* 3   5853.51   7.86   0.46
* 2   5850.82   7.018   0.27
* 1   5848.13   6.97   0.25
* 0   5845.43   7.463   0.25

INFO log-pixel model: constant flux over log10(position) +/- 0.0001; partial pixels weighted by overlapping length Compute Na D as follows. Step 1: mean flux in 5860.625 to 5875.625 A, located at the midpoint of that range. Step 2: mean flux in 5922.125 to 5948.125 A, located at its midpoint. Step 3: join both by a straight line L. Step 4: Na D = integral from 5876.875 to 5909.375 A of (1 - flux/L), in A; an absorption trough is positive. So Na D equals 5.4 A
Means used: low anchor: 7.41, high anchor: 7.09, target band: 6.08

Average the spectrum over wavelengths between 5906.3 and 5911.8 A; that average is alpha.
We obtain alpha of 6.97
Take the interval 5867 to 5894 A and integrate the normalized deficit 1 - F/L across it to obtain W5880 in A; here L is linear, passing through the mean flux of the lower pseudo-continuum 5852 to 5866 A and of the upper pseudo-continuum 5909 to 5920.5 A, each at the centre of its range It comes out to 3.5 A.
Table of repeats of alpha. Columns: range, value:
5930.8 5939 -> 6.95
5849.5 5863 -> 7.36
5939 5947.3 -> 7.04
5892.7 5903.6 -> 6.24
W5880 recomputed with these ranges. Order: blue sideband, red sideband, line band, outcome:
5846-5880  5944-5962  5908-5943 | 0.78 A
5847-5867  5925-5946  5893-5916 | 1.52 A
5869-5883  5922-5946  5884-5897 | 3.12 A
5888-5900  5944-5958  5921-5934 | -1.74 A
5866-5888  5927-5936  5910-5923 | 0.19 A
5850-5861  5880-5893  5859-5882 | -2.50 A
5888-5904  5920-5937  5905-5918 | -1.05 A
